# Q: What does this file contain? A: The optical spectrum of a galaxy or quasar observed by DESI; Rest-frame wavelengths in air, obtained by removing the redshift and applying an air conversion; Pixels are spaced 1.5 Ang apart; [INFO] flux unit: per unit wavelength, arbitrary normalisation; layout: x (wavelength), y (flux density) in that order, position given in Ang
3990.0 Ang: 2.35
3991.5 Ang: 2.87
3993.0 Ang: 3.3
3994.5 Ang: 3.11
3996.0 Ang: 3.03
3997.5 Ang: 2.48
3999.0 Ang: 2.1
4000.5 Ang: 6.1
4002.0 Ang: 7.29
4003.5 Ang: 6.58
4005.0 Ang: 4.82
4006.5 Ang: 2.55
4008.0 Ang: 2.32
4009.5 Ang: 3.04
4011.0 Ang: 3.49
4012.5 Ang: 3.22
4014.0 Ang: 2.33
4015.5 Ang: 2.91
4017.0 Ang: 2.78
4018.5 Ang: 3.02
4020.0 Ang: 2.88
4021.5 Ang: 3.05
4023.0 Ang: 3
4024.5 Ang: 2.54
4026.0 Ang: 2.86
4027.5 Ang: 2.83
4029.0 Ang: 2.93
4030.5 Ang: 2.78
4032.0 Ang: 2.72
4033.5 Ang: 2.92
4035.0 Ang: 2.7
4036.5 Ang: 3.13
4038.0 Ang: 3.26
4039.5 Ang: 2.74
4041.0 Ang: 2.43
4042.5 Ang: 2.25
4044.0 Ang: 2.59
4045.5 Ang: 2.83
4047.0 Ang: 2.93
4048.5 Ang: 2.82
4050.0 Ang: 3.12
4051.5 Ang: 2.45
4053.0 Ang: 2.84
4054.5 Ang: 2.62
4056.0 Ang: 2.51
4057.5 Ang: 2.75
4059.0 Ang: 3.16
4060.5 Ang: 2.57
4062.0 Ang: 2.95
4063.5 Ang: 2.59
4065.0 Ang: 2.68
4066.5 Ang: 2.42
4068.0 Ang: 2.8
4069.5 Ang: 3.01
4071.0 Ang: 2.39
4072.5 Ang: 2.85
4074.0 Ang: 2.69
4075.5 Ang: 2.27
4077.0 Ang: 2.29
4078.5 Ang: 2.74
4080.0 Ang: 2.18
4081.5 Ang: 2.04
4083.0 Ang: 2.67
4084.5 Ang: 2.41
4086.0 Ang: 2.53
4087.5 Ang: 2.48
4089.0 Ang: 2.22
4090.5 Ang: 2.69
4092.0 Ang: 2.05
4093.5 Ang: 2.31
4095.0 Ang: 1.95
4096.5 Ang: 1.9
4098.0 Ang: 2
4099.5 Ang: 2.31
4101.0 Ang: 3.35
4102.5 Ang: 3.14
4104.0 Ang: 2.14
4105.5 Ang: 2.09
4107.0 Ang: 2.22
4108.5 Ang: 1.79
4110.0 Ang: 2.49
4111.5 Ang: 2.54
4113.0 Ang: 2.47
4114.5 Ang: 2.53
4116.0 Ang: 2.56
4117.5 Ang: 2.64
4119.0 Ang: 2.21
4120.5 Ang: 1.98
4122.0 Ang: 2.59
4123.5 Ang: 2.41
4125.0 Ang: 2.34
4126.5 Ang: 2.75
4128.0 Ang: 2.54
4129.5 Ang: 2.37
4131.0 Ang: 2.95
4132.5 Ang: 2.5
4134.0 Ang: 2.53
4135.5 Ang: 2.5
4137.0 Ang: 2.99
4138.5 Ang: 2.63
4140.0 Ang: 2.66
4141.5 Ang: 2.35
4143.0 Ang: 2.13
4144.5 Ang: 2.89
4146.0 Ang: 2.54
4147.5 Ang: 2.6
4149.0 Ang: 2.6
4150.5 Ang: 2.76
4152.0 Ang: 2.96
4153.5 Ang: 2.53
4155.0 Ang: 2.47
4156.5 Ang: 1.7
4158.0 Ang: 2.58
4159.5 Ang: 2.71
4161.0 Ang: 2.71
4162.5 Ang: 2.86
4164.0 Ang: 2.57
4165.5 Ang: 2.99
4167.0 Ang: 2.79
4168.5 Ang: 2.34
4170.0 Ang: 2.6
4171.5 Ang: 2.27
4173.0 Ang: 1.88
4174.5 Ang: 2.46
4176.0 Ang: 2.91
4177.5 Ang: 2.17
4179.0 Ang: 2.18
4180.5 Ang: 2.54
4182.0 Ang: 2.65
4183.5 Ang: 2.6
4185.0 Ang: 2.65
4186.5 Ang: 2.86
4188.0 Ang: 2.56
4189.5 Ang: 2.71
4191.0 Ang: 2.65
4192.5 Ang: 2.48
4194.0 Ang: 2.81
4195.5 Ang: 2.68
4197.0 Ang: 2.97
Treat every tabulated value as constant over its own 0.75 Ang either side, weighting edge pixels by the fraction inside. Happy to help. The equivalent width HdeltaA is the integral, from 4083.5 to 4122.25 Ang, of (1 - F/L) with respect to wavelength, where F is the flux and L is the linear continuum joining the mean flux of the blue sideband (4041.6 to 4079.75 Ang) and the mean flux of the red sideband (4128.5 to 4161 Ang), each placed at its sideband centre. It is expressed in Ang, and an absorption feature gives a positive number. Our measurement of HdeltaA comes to 3.79 Ang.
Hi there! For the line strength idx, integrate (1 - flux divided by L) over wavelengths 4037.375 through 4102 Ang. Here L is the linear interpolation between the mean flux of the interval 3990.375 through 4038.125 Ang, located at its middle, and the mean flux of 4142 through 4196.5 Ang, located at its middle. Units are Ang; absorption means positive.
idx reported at 9.6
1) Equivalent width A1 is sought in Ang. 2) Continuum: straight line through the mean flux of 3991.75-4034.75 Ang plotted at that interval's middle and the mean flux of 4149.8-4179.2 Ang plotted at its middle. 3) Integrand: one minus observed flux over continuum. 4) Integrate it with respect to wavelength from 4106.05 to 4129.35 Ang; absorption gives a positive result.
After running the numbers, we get 3.1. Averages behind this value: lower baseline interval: 3.31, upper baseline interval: 2.53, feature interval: 2.4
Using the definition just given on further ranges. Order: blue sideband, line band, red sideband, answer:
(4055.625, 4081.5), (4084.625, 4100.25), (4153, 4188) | 2.10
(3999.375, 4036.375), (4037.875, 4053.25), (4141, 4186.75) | 2.37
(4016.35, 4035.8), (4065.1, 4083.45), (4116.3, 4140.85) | 1.15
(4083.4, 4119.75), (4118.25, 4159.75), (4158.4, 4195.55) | -0.75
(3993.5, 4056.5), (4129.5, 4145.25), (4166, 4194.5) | 0.55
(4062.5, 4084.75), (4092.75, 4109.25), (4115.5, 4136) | 1.47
